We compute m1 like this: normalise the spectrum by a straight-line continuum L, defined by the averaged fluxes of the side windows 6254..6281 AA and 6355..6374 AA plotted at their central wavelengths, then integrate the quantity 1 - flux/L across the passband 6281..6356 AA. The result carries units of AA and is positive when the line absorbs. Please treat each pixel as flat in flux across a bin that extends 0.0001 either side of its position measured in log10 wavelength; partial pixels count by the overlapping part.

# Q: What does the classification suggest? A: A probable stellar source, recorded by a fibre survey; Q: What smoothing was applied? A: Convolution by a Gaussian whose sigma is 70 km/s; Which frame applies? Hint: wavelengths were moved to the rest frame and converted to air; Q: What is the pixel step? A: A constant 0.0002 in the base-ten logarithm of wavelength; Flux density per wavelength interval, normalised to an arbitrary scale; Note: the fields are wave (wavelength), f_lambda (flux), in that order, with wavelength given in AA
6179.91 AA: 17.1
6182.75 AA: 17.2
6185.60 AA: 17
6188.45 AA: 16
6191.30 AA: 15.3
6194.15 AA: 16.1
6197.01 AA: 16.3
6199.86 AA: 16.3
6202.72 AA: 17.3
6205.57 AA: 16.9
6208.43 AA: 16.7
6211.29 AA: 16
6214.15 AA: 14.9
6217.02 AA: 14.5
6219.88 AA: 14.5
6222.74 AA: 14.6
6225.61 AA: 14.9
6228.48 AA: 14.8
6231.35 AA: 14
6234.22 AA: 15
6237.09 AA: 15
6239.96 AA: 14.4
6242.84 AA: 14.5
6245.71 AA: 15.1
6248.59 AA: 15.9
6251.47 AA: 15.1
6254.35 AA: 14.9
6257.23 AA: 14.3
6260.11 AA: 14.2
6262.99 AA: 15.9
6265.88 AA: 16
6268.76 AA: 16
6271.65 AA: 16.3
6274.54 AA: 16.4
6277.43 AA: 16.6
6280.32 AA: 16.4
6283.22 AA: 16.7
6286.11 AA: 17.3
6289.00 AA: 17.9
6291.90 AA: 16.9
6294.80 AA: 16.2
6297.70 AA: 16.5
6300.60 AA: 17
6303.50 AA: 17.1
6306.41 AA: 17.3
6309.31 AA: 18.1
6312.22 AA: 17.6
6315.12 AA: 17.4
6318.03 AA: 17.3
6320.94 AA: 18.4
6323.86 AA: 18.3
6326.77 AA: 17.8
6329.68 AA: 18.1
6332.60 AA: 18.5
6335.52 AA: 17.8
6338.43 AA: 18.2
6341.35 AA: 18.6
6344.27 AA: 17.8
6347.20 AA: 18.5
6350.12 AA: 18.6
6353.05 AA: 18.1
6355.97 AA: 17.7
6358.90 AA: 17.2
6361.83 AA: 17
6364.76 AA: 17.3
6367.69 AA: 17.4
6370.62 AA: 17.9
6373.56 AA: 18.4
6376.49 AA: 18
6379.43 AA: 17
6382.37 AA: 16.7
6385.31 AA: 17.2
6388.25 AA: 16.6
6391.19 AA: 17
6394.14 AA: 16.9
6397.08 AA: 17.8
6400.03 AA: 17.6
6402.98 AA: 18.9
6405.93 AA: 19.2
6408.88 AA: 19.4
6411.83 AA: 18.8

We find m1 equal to -4.5 AA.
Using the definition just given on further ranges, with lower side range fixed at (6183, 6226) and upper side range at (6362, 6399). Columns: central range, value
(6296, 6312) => -0.5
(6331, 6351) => -1.5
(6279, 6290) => -0.3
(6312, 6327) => -0.9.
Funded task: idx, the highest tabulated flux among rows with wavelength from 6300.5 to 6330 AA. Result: 18.4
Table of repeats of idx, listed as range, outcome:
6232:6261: 15.9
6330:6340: 18.5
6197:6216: 17.3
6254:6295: 17.9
